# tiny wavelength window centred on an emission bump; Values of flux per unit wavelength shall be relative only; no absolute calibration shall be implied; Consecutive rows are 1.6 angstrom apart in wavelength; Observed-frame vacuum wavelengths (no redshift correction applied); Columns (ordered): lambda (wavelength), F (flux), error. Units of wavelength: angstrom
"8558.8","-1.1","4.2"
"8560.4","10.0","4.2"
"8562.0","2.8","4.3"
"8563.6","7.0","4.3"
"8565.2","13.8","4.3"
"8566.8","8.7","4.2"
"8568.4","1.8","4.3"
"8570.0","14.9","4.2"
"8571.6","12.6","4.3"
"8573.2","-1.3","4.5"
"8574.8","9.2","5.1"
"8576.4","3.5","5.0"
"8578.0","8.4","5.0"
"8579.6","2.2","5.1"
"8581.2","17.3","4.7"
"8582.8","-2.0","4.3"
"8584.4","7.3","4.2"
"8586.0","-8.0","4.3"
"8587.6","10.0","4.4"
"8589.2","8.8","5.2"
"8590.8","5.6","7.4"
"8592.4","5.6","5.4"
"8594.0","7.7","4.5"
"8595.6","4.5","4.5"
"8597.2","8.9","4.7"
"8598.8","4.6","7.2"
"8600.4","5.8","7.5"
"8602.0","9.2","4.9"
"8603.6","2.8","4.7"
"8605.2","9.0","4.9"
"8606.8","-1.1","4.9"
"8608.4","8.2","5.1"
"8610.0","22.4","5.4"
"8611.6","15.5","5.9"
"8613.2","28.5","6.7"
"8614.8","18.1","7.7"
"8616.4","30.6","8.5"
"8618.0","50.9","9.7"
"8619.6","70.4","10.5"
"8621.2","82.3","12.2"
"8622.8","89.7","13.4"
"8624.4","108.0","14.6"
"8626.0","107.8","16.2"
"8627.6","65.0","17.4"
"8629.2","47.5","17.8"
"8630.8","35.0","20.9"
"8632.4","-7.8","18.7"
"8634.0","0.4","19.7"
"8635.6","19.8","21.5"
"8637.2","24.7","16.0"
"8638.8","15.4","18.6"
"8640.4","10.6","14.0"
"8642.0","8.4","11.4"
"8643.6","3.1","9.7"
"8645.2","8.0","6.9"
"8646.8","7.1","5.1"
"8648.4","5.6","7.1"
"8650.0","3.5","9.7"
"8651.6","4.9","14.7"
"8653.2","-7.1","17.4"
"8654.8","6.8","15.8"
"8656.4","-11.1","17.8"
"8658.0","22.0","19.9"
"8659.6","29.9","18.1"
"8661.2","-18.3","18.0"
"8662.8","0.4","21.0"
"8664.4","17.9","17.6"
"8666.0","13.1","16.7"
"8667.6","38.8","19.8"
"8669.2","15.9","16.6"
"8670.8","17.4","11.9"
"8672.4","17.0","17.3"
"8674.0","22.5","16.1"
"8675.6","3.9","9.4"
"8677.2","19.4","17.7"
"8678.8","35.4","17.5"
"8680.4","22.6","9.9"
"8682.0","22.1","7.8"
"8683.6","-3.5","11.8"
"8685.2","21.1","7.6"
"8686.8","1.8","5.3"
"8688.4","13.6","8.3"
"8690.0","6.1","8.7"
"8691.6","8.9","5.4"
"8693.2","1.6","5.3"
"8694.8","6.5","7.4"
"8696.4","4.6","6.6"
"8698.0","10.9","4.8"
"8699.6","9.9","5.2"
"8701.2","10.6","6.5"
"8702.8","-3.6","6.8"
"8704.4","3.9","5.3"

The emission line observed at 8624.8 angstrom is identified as [O II]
